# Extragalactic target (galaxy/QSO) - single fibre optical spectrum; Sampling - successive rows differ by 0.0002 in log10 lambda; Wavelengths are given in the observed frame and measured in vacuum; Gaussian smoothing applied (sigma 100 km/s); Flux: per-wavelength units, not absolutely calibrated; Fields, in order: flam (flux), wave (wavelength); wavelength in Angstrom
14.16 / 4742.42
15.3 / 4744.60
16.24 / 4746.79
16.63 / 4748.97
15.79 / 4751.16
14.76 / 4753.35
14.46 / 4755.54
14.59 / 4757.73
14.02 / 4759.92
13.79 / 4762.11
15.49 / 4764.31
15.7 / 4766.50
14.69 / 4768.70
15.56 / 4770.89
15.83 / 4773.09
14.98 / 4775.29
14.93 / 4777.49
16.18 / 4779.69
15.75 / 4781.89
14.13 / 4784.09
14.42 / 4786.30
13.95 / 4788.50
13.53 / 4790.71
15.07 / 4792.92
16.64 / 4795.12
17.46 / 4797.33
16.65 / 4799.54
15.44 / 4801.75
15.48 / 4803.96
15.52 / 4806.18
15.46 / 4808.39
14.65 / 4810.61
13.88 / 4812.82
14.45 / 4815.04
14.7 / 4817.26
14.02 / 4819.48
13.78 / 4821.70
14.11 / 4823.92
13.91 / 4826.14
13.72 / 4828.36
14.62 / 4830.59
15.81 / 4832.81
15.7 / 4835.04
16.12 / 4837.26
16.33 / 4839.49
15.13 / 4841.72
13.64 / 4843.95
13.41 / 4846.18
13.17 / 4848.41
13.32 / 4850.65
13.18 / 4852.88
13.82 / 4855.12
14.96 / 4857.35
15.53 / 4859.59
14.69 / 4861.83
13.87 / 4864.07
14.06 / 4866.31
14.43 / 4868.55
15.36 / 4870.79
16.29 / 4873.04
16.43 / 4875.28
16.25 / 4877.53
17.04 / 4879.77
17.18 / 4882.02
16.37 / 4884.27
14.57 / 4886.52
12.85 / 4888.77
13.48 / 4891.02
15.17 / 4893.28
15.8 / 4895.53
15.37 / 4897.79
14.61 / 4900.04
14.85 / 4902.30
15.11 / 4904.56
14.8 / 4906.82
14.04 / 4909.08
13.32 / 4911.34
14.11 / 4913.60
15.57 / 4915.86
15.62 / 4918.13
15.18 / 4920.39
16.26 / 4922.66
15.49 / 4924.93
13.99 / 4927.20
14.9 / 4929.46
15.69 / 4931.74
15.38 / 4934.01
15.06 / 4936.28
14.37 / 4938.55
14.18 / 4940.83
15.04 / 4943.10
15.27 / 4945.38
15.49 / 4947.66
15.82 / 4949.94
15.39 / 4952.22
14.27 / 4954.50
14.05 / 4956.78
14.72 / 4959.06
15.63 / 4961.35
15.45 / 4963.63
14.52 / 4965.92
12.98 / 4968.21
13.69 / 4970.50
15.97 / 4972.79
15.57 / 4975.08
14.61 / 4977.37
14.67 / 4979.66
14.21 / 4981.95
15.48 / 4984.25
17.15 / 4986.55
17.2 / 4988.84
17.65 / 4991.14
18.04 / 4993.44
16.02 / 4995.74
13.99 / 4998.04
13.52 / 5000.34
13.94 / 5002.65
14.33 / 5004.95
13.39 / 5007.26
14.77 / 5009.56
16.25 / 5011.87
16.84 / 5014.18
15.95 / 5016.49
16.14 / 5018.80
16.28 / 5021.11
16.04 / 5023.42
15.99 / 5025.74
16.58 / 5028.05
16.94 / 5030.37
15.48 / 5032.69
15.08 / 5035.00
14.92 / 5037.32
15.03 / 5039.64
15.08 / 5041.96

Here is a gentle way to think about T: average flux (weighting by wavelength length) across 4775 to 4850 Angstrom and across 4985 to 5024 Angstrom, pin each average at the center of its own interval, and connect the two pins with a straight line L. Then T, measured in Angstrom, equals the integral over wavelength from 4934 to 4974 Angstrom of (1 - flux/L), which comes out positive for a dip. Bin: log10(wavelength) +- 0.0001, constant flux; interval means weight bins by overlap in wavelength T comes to 1.7 Angstrom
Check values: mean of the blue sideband 14.9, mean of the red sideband 15.7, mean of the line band 14.8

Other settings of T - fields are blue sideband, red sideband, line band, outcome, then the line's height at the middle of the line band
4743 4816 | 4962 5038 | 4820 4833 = 0.89 Angstrom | 15.2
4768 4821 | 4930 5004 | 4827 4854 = 1.13 Angstrom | 15.1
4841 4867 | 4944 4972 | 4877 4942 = -2.72 Angstrom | 14.4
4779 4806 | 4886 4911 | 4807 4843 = 0.84 Angstrom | 15.1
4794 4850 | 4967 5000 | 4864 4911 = 0.05 Angstrom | 15.2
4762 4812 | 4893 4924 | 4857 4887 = -0.92 Angstrom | 15.1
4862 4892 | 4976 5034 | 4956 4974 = 1.03 Angstrom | 15.5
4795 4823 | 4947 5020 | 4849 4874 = 1.21 Angstrom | 15.2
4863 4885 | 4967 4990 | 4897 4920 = 1.17 Angstrom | 15.5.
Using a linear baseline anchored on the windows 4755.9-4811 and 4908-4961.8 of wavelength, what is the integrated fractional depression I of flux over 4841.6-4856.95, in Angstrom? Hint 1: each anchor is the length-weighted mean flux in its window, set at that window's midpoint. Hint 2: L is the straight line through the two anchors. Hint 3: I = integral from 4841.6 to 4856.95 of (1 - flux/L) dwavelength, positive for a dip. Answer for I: 1.48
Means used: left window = 15.2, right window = 14.9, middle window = 13.6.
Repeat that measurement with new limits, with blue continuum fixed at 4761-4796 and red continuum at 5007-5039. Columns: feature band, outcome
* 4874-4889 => -0.62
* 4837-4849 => 0.51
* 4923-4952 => 0.83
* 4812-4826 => 0.94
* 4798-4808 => -0.47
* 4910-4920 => 0.51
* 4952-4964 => 0.59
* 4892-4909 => 0.44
